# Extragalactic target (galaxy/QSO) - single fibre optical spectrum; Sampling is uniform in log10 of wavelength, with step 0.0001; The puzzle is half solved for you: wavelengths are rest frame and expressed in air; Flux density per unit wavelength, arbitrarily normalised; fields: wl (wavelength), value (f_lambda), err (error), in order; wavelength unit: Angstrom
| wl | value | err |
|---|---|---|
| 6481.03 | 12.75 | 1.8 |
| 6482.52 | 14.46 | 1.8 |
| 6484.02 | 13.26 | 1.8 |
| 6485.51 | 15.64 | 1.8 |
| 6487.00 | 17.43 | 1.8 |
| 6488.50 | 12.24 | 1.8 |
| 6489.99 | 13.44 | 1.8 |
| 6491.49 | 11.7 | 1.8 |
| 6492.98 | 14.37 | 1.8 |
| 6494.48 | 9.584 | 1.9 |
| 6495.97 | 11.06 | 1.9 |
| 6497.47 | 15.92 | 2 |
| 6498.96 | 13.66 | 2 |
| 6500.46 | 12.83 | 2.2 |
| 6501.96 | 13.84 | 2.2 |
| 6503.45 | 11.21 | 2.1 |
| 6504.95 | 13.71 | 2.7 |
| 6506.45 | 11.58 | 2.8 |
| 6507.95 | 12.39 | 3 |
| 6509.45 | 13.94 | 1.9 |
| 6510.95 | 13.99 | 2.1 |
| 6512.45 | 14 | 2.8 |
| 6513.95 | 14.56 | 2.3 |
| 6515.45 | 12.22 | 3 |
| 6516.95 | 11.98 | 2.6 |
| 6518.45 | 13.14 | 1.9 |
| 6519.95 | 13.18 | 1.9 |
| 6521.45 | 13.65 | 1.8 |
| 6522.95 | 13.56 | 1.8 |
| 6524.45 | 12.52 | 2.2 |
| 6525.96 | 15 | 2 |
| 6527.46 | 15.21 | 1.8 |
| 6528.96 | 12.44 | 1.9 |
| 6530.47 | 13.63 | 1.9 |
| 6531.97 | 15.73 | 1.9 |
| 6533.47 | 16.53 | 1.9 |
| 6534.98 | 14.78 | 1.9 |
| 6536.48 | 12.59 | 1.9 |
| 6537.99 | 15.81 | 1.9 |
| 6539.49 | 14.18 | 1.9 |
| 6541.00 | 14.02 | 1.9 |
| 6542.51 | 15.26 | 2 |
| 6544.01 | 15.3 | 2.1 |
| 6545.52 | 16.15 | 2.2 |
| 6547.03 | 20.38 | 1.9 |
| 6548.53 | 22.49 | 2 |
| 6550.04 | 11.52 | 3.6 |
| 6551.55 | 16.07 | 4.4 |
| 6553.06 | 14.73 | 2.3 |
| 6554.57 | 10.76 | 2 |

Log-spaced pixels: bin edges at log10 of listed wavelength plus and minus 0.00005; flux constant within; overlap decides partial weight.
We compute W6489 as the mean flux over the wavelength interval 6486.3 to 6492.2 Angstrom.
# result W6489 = 13.7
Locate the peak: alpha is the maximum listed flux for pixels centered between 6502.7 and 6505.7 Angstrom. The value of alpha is 13.71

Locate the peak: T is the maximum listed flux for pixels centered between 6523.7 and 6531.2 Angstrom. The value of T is 15.21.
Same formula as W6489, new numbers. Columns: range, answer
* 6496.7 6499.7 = 14.8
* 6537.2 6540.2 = 15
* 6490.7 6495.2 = 11.9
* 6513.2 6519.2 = 13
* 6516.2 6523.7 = 13.1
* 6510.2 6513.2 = 14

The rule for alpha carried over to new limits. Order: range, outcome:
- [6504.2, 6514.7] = 14.56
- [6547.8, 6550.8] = 22.49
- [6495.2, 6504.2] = 15.92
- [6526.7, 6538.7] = 16.53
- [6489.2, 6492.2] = 13.44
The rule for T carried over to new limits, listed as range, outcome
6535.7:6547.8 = 20.38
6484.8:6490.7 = 17.43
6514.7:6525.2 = 13.65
